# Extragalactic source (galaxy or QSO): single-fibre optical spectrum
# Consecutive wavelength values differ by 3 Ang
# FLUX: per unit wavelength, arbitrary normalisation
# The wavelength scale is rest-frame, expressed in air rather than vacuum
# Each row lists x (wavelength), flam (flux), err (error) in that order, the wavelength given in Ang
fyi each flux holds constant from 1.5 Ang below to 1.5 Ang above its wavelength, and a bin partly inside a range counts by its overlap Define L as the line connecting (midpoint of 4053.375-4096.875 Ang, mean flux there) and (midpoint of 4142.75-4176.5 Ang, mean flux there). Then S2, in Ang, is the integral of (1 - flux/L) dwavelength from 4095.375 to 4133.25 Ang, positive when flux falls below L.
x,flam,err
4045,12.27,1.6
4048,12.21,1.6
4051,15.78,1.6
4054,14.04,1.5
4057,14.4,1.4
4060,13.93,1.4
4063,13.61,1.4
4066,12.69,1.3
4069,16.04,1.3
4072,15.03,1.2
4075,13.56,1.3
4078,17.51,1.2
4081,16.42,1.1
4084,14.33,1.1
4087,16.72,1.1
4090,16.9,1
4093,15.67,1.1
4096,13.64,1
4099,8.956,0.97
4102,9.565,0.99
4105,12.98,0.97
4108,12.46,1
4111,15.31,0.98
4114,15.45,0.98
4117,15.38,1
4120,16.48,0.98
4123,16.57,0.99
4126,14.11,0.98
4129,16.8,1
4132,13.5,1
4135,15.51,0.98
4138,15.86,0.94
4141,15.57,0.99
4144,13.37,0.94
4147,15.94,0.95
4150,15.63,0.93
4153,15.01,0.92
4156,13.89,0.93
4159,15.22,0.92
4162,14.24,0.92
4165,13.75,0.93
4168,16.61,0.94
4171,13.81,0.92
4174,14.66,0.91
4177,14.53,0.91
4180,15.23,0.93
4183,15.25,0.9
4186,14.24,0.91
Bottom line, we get 2.4 Ang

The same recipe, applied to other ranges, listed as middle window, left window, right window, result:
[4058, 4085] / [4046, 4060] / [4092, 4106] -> -3.29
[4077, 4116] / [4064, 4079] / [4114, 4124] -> 2.93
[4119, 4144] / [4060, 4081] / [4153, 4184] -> -1.10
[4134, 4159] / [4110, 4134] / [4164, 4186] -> 0.11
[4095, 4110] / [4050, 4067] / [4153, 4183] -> 2.88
